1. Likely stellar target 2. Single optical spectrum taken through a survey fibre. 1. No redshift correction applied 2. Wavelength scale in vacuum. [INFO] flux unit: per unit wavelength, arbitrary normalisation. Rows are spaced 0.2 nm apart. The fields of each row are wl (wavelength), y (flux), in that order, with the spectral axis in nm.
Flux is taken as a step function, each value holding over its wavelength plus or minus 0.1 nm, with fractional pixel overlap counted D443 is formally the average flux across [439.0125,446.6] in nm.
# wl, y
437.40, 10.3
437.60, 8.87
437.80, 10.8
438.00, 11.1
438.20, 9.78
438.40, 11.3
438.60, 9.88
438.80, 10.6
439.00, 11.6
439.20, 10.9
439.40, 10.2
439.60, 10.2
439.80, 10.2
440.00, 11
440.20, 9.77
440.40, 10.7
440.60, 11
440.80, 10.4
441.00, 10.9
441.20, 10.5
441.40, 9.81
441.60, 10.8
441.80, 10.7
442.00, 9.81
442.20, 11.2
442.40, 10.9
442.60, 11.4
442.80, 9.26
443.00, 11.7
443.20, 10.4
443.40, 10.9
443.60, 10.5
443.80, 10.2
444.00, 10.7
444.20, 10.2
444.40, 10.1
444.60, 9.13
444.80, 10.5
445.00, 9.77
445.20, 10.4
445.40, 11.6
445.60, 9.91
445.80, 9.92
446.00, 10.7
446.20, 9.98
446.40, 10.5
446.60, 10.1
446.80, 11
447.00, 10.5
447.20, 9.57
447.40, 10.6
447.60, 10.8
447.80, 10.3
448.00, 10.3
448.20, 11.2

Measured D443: 10.5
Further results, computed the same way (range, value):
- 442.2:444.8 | 10.5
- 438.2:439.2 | 10.7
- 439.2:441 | 10.5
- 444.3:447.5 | 10.3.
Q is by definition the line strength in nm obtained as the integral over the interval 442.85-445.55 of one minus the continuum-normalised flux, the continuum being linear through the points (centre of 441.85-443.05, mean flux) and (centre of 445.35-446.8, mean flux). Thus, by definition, 0.03 nm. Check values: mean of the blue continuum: 10.7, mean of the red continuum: 10.4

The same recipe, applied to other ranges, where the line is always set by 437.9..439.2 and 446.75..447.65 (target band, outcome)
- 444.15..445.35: 0.051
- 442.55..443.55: -0.010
